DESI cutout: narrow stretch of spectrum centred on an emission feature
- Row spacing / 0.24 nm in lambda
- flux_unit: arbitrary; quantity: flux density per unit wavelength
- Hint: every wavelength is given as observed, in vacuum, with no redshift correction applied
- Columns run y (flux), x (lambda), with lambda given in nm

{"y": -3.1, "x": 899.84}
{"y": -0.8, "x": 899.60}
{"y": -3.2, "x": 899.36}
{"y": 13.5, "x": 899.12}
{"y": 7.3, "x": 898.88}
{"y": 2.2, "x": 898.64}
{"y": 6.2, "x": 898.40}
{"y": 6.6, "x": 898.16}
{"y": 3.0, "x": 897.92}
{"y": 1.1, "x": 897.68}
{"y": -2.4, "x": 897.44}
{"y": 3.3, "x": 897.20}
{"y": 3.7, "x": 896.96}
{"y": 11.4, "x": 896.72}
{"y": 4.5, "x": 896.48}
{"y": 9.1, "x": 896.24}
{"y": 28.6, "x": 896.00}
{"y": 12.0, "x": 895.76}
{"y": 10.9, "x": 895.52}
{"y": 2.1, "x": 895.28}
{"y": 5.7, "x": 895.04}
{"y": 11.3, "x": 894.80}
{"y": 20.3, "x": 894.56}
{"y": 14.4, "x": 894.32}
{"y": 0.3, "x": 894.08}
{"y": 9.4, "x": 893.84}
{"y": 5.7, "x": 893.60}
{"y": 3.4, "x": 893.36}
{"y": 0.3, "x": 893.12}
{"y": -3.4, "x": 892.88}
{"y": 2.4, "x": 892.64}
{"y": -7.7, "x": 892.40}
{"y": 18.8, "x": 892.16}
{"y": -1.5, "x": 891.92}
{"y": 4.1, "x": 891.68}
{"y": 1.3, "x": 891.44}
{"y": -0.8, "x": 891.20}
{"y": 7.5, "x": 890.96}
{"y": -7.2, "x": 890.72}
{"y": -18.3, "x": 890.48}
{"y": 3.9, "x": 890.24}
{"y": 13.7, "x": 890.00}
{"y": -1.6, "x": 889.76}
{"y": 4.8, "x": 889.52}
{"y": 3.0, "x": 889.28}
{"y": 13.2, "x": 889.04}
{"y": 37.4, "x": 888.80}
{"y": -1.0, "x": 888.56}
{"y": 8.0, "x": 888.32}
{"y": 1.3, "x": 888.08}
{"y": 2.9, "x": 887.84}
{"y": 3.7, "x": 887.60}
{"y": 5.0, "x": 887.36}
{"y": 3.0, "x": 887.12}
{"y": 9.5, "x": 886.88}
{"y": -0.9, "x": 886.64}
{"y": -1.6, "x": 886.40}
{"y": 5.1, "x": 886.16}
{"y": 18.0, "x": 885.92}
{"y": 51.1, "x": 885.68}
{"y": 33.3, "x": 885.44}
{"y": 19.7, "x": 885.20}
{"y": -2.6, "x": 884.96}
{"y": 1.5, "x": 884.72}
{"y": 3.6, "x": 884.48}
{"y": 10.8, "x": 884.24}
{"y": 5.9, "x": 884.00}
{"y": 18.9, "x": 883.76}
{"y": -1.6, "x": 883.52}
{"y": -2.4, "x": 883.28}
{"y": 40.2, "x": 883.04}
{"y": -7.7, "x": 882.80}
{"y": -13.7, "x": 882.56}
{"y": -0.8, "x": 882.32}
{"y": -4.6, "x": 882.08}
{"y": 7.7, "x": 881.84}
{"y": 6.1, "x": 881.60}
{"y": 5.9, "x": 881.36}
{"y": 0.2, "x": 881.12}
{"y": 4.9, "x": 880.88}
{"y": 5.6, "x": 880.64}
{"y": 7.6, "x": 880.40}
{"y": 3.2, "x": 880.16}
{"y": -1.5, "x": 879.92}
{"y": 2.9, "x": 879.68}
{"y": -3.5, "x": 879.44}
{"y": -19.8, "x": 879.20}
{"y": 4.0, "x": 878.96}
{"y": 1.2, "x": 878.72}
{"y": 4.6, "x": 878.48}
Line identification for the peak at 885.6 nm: Hbeta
